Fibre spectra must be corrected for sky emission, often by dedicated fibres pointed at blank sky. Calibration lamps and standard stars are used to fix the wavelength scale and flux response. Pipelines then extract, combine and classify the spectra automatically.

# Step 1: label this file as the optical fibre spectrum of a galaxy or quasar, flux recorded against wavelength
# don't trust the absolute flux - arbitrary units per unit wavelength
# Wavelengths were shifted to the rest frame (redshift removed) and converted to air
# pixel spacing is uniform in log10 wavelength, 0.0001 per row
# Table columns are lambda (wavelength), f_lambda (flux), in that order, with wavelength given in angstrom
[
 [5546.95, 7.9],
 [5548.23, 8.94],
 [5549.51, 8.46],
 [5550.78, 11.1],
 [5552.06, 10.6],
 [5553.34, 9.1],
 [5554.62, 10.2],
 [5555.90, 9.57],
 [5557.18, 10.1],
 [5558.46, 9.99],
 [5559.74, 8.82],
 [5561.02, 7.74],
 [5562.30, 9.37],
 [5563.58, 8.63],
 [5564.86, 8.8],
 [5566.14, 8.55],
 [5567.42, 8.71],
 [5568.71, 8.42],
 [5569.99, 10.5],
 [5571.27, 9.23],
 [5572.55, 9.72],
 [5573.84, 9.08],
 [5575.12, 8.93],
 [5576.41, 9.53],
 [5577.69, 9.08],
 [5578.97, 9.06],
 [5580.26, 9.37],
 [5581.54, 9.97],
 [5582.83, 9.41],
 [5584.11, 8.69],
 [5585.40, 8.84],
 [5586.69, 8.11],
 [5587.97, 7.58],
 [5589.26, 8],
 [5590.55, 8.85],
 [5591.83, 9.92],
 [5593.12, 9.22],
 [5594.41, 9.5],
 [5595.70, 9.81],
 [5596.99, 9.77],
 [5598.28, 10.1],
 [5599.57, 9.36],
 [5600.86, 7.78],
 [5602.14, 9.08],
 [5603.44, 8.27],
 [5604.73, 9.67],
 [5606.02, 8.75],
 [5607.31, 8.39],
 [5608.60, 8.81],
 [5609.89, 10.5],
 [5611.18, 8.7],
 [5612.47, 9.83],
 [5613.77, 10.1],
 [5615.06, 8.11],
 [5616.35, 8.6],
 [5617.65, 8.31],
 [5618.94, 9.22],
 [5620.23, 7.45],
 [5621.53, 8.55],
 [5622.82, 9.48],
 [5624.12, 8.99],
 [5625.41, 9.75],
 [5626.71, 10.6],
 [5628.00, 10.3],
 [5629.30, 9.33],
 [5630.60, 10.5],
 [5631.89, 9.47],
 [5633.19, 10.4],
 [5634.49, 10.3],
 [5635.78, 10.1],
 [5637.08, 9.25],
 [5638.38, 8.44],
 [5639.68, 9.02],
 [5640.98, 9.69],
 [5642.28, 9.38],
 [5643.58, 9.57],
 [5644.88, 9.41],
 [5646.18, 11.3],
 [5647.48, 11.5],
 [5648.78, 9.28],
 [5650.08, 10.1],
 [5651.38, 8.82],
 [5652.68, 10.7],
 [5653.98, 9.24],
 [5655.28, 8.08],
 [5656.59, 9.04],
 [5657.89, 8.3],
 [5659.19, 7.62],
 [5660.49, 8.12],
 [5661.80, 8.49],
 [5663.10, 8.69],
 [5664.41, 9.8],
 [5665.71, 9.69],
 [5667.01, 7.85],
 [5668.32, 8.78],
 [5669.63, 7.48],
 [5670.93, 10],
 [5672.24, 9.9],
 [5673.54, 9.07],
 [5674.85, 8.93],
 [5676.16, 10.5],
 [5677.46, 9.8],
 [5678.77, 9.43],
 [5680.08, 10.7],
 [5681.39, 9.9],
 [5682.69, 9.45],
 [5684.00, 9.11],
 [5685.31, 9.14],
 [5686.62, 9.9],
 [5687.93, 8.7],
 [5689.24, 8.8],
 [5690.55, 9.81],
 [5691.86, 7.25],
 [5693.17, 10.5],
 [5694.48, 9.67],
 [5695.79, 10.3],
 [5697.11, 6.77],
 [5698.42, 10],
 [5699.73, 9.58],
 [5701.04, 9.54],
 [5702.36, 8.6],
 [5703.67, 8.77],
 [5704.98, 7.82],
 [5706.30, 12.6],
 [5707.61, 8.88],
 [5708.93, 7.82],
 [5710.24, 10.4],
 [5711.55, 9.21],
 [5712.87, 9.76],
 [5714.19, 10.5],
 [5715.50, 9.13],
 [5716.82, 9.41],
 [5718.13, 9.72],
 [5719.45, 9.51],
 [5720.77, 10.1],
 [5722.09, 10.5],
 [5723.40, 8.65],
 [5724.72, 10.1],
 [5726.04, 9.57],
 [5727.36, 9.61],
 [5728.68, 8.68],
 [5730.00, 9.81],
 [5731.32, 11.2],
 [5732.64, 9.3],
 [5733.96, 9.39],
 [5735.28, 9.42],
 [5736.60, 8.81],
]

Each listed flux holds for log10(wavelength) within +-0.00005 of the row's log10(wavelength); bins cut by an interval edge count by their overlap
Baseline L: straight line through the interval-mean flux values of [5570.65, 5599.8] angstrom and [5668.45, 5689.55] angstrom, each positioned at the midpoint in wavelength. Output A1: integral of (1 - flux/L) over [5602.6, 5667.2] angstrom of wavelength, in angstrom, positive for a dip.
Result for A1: 0.13 angstrom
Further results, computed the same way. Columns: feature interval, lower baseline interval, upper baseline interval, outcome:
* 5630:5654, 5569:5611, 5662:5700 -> -1.6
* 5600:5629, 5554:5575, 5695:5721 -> 0.7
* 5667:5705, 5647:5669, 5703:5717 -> 0.1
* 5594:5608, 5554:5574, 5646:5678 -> 0.1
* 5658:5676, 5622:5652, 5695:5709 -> 1.3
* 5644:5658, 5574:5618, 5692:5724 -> -0.6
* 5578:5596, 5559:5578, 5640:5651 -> 0.5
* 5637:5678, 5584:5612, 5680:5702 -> -0.2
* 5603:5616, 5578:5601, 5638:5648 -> 0.3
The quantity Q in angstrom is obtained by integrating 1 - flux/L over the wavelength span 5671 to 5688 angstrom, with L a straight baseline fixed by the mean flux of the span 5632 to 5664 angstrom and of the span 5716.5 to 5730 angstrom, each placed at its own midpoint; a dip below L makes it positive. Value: -0.3 angstrom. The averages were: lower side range 9.37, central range 9.62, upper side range 9.6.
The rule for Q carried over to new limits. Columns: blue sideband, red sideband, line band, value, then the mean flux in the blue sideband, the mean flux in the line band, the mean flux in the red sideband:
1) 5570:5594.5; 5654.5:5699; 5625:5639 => -1.2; 9.08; 9.86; 9.1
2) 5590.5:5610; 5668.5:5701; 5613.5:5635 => -0.2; 9.21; 9.36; 9.36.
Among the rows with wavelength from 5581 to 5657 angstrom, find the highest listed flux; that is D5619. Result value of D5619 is 11.5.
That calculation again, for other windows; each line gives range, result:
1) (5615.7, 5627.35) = 10.6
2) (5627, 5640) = 10.5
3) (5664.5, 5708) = 12.6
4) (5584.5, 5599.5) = 10.1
